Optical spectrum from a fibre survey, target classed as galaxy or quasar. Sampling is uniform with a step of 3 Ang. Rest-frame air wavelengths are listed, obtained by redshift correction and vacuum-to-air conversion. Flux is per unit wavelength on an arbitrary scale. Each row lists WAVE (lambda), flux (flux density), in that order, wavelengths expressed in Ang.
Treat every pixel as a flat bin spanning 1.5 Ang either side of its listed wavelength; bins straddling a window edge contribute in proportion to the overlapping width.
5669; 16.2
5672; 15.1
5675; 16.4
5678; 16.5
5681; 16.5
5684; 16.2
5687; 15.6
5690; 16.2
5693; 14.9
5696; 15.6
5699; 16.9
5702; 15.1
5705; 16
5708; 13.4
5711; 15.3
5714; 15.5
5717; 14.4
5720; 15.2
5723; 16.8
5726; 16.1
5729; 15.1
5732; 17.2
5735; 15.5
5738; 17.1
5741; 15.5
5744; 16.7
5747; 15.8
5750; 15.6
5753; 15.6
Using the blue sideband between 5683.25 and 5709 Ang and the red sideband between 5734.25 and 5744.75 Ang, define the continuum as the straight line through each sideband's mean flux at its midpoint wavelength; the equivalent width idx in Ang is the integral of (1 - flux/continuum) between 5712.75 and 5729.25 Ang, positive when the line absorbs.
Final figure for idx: 0.41 Ang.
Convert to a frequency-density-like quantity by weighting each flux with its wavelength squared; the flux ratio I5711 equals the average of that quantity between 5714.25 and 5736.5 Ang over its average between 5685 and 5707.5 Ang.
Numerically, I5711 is 1.02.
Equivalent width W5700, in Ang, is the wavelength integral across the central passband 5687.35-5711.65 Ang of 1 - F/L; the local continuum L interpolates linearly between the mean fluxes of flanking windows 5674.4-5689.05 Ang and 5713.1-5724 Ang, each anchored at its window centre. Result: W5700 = 0.61 Ang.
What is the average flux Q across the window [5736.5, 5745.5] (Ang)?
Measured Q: 16.4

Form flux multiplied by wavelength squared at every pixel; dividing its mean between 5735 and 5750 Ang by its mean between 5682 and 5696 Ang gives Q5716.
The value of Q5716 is 1.04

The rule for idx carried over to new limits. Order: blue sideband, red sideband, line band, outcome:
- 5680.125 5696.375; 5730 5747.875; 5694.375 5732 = 1.25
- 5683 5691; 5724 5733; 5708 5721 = 0.94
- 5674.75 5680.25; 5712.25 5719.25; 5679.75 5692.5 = 0.09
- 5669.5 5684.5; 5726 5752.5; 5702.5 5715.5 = 0.84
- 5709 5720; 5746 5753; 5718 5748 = -1.40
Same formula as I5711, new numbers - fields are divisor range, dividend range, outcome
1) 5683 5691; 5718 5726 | 1.01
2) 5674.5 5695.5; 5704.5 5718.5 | 0.94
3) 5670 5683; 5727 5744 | 1.02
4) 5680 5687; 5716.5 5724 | 0.97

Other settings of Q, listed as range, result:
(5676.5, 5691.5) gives 16.2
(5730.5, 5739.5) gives 16.6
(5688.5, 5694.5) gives 15.5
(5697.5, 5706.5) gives 16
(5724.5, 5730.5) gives 15.6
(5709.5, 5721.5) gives 15.1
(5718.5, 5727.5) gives 16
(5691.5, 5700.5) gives 15.8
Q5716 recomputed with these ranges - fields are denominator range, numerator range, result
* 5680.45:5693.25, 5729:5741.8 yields 1.04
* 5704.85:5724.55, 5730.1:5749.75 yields 1.08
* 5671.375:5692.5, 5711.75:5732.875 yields 0.99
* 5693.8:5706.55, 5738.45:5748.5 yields 1.03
